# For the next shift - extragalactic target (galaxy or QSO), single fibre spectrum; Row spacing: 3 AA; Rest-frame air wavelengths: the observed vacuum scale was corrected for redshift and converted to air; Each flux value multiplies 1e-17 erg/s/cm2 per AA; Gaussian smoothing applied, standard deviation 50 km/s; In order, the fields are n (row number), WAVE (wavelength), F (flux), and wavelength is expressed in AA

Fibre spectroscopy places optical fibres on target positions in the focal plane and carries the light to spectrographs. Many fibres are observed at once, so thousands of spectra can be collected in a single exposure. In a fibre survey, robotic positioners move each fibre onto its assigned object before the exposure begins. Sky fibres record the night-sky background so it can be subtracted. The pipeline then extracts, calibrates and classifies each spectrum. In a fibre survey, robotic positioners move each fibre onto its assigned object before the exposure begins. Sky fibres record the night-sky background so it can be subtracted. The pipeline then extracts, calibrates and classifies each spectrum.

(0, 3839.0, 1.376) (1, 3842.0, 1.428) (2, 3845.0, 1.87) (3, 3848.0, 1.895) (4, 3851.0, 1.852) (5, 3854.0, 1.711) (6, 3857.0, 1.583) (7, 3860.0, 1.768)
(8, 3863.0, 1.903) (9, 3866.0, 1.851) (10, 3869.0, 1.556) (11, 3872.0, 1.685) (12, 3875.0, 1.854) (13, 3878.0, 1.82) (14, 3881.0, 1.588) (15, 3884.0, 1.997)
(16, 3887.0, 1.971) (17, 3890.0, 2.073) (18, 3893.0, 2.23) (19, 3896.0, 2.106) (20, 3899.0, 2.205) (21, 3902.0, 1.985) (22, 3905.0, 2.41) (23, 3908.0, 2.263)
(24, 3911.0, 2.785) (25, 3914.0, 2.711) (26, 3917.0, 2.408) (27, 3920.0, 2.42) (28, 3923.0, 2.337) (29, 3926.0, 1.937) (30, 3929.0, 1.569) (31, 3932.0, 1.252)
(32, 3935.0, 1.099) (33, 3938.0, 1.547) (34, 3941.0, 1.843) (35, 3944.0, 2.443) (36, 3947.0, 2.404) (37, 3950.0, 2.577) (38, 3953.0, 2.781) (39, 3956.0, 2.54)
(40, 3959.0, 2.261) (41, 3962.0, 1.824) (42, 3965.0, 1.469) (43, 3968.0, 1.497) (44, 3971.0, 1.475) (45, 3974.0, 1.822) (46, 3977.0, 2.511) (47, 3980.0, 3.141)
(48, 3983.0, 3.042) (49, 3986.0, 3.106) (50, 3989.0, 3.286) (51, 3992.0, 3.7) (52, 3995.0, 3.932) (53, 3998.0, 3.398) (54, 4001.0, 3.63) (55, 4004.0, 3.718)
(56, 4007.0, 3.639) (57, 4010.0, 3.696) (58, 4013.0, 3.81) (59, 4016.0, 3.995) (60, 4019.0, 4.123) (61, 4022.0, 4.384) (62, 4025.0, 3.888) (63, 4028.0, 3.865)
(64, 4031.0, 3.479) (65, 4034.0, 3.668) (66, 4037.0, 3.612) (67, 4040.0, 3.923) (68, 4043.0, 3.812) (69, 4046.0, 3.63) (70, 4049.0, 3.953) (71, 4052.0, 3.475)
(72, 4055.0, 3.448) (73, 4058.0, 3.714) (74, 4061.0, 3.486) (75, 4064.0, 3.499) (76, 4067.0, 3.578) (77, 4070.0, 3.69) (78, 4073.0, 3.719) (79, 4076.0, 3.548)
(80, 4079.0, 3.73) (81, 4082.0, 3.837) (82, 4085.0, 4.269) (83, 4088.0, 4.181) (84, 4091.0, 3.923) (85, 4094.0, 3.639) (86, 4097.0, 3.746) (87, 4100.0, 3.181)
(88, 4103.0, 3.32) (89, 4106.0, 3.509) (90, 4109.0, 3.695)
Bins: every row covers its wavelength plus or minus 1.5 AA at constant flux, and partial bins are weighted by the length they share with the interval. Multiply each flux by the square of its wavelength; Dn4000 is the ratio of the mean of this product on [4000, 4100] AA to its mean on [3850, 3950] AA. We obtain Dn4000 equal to 2.0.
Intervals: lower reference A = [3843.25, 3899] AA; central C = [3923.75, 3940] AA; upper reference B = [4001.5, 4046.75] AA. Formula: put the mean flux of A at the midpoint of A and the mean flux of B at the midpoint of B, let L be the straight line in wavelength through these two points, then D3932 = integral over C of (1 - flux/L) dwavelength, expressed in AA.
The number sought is 6.8 AA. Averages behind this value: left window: 1.86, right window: 3.82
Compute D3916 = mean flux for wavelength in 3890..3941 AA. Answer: 2.07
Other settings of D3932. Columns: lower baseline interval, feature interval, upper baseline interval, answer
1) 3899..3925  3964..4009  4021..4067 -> 3.6 AA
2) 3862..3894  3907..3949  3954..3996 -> 2.2 AA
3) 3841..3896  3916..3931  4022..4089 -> 1.8 AA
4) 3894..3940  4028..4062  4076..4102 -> -3.3 AA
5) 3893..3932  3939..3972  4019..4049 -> 8.0 AA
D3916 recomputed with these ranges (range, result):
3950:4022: 2.99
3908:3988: 2.19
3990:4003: 3.65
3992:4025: 3.83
